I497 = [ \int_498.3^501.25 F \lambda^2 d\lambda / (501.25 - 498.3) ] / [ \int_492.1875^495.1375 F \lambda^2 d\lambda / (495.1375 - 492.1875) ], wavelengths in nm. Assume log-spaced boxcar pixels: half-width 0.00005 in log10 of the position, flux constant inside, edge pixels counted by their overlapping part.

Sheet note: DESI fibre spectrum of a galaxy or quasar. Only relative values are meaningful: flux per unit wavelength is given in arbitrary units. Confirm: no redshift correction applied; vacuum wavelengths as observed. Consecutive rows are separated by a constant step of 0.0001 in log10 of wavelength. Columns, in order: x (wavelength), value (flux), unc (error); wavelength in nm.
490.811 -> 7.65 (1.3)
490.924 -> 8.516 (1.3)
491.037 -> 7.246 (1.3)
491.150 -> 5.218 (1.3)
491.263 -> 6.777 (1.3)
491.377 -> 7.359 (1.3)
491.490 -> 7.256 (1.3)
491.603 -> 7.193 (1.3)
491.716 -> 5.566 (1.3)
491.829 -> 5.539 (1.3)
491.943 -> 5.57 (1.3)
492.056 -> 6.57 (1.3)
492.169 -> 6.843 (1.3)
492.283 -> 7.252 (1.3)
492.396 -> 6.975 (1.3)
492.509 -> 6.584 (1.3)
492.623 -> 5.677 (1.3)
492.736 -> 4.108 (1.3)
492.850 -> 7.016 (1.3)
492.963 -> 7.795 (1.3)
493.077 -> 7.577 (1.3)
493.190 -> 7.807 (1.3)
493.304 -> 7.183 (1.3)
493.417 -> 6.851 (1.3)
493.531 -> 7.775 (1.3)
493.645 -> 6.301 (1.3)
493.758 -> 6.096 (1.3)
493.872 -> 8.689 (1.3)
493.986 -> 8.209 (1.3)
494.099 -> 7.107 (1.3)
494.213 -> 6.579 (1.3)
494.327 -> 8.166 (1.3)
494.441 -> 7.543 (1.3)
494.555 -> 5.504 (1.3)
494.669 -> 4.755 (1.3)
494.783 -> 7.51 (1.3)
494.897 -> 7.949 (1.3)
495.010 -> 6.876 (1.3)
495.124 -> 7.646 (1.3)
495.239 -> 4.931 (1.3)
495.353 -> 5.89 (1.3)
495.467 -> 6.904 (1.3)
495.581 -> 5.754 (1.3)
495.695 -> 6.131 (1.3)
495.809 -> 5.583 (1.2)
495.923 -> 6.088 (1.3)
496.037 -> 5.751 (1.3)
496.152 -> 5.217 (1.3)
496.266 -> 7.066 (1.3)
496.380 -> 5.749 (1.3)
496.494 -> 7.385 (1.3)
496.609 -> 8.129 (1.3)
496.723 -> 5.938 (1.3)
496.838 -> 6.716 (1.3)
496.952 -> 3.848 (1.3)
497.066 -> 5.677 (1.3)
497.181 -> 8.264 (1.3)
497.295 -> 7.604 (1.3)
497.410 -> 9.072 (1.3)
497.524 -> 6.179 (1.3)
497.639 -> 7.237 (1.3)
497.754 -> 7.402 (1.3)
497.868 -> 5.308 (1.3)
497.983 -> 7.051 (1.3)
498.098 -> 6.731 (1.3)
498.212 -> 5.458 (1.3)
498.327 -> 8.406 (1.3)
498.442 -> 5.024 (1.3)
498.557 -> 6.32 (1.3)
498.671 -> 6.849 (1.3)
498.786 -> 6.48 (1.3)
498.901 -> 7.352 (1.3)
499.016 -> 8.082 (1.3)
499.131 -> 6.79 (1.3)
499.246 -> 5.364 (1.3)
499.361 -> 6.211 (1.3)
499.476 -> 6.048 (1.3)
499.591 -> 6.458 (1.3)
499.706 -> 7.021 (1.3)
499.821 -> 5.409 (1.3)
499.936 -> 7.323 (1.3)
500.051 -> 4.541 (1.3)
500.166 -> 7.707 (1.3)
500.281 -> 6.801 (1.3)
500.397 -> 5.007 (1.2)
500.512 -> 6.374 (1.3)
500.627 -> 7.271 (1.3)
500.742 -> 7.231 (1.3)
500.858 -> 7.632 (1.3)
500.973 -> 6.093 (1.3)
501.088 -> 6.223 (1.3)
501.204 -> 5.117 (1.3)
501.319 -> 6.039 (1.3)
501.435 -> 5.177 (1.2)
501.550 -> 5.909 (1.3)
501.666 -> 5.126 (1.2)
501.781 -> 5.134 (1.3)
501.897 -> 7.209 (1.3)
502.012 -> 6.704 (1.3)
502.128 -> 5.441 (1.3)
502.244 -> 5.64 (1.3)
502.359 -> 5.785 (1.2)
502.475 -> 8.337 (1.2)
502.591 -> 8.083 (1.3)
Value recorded 0.95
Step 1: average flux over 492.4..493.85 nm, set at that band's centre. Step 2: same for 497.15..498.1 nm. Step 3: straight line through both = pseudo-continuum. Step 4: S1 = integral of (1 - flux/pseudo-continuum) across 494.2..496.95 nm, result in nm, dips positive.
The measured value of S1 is 0.225 nm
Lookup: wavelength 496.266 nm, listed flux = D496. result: 7.066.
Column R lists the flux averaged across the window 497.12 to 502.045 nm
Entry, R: 6.53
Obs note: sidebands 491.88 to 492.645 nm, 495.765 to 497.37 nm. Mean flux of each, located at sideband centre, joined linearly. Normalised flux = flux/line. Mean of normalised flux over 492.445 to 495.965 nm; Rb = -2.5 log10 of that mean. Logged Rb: -0.04 mag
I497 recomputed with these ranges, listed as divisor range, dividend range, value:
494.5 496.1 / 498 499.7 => 1.07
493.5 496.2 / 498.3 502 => 0.98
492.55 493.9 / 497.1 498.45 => 1.04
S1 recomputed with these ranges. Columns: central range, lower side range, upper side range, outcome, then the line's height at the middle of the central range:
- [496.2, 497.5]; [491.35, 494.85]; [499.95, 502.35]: -0.07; 6.49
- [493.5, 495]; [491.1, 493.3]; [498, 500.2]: -0.12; 6.56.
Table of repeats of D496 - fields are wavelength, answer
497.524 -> 6.179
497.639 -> 7.237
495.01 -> 6.876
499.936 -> 7.323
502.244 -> 5.64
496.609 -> 8.129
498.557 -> 6.32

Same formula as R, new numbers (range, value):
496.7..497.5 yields 6.74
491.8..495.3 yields 6.81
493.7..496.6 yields 6.63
